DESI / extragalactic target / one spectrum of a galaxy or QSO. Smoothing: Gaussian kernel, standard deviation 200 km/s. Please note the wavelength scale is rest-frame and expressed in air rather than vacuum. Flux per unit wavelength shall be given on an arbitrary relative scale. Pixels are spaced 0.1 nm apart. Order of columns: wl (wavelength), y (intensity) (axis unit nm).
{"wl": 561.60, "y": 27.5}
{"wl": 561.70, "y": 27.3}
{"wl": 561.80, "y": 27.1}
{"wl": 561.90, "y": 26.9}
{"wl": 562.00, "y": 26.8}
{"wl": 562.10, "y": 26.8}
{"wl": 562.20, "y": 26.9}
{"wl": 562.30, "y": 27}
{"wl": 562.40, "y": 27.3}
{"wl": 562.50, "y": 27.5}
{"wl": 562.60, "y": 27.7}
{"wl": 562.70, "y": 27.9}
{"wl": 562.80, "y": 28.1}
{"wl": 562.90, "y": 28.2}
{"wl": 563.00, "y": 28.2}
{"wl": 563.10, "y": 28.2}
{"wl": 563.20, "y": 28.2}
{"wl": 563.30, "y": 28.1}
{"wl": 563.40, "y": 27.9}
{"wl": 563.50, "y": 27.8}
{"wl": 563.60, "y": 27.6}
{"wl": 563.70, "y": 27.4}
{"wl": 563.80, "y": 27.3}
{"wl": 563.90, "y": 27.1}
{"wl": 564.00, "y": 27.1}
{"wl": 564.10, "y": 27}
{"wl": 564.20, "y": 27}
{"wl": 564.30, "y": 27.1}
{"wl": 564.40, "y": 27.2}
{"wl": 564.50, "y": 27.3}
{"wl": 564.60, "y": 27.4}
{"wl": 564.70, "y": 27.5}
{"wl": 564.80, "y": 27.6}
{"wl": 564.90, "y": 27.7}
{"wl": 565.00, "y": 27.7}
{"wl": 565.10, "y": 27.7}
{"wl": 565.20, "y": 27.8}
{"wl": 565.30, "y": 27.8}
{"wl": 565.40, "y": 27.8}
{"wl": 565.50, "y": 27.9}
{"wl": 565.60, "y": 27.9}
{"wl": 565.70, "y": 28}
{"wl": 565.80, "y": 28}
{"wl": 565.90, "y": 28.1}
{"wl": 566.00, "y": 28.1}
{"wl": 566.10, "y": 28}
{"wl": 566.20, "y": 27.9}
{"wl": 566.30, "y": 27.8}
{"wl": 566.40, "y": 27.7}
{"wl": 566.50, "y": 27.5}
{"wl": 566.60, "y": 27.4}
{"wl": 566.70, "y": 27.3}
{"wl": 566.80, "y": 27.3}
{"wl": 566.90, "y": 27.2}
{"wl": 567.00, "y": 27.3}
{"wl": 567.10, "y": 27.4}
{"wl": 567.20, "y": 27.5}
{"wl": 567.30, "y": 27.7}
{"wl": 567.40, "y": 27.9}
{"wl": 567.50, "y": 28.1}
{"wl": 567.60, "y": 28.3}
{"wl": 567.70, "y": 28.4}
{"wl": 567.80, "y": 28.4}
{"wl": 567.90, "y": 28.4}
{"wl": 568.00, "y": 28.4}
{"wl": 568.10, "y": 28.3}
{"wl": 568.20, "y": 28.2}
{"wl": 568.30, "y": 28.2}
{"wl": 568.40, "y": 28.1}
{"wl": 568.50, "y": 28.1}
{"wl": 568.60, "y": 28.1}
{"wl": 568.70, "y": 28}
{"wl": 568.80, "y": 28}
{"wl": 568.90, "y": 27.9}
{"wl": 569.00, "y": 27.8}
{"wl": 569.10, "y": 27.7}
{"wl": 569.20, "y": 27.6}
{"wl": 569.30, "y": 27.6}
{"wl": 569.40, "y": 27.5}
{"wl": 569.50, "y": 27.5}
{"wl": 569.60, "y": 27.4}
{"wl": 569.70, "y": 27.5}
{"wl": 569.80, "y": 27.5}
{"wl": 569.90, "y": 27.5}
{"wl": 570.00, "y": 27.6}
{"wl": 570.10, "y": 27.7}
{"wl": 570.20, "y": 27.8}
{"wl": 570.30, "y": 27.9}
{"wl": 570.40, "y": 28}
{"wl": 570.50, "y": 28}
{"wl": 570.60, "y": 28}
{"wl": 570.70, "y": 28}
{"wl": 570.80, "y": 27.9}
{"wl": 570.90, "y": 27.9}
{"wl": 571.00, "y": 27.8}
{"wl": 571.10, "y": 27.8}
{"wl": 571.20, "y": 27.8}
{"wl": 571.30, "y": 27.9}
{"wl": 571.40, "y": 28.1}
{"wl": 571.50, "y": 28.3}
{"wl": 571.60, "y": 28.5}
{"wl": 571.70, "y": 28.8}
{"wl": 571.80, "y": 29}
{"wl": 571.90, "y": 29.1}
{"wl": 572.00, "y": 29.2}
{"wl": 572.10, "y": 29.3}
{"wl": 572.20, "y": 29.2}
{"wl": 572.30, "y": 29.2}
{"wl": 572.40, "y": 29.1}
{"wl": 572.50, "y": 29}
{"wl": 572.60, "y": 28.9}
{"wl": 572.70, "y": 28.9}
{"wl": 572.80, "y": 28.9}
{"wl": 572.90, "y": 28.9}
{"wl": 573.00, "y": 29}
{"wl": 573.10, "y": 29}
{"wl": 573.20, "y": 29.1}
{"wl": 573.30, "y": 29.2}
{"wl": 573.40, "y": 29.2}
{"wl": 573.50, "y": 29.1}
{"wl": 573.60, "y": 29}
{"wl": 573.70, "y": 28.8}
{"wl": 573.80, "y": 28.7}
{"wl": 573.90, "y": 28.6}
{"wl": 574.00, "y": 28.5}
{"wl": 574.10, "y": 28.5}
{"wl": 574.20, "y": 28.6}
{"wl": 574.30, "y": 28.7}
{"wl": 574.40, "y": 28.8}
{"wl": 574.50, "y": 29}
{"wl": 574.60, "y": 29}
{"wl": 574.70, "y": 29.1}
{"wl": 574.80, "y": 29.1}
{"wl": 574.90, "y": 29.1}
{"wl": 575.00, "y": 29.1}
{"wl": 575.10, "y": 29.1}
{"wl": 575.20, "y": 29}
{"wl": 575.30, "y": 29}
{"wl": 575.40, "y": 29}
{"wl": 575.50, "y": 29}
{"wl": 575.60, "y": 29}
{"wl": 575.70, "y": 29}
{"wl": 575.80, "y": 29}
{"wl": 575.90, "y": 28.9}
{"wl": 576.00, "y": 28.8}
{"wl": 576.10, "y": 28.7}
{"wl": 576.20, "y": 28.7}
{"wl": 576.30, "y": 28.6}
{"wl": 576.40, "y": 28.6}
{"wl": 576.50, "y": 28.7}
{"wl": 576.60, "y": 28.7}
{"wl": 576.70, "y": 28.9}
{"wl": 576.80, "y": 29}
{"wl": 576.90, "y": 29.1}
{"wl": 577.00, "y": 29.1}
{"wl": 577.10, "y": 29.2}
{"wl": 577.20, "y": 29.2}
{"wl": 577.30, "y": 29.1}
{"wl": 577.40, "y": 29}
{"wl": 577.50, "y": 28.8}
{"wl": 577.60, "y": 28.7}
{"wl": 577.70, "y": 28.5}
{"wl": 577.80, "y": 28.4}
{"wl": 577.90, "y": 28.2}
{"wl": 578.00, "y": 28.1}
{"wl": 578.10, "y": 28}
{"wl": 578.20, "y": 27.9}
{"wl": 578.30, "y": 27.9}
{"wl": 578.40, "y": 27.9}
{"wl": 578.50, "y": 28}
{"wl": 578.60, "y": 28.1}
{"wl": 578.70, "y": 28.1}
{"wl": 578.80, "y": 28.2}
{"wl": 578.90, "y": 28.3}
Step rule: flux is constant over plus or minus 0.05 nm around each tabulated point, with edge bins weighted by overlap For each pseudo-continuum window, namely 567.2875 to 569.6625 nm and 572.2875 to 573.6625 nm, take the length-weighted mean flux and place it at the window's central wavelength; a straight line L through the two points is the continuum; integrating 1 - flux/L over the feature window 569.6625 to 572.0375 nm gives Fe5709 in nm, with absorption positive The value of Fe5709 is 0.04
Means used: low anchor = 28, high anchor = 29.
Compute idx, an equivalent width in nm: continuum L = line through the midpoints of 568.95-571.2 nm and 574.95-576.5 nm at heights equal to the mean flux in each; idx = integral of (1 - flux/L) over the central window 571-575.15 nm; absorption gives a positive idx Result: -0.07 nm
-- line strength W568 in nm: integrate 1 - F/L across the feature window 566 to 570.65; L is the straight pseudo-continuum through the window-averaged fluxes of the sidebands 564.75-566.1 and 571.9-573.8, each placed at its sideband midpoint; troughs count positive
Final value 0.08 nm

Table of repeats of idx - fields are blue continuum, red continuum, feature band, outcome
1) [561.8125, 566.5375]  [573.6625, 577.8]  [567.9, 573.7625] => 0.01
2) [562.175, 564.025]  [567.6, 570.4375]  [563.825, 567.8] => 0.02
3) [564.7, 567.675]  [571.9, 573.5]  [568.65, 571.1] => 0.06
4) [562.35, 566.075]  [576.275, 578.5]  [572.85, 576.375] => -0.06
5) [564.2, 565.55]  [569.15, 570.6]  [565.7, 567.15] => 0.00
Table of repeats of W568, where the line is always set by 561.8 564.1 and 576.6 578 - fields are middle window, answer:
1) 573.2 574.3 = -0.01 nm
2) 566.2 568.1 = 0.01 nm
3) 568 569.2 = 0.00 nm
